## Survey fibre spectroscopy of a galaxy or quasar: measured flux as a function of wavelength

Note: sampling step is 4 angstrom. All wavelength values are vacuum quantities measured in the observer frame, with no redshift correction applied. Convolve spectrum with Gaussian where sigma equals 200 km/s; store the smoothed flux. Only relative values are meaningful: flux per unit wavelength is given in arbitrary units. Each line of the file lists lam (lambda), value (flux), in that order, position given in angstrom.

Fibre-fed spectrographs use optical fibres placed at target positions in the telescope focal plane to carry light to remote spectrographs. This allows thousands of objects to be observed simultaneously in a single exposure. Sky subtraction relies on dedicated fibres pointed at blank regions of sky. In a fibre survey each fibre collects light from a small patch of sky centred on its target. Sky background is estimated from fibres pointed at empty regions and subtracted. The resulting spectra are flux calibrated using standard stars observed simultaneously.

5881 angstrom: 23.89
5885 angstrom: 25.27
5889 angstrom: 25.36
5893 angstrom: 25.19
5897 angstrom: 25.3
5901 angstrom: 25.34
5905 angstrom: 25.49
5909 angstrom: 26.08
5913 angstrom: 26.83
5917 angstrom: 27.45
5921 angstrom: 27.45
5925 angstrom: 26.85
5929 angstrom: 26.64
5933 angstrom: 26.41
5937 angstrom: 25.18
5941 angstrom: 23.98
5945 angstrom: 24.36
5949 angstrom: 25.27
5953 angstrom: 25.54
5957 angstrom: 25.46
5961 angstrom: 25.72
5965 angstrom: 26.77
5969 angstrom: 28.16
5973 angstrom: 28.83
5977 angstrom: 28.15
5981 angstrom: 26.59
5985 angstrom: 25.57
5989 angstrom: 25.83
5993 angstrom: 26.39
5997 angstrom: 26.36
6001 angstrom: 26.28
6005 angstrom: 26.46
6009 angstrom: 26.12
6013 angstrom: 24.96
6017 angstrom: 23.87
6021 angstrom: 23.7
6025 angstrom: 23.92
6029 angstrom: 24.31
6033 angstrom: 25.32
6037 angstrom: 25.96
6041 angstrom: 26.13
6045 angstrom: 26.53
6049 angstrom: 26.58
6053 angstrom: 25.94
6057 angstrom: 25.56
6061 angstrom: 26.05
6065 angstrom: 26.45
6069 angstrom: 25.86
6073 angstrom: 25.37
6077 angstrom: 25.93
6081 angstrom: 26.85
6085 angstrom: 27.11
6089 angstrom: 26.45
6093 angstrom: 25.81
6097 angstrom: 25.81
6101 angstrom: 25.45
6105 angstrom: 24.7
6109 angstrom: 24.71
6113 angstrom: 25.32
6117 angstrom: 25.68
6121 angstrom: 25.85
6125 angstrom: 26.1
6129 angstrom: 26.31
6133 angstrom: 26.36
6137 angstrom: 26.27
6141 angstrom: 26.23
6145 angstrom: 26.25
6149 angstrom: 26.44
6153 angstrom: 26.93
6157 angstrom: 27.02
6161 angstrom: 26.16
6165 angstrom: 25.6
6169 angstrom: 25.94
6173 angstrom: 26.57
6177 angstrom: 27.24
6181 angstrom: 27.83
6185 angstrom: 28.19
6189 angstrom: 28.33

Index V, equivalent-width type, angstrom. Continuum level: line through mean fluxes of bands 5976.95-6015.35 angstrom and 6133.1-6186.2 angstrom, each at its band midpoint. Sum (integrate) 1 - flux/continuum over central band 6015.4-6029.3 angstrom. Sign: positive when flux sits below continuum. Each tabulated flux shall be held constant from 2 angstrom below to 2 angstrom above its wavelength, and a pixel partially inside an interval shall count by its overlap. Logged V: 1.23 angstrom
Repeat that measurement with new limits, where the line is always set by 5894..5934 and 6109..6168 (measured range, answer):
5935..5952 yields 1.0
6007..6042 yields 1.8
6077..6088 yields -0.2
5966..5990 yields -0.9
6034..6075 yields 0.3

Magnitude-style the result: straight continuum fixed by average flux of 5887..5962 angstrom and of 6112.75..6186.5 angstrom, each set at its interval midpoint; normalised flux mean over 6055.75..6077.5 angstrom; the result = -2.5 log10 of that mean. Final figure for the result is 0.01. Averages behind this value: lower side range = 25.8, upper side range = 26.5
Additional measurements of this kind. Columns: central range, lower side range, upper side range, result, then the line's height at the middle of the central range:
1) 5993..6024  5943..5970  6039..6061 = 0.02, 26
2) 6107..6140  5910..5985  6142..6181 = 0.03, 26.5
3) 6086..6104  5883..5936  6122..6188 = 0.02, 26.5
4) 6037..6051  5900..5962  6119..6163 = -0.01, 26.1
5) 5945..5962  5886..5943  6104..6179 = 0.03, 26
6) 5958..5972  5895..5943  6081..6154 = -0.04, 26.1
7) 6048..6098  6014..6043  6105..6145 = -0.04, 25.2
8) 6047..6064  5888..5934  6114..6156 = 0.01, 26.2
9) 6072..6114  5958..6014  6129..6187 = 0.03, 26.6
